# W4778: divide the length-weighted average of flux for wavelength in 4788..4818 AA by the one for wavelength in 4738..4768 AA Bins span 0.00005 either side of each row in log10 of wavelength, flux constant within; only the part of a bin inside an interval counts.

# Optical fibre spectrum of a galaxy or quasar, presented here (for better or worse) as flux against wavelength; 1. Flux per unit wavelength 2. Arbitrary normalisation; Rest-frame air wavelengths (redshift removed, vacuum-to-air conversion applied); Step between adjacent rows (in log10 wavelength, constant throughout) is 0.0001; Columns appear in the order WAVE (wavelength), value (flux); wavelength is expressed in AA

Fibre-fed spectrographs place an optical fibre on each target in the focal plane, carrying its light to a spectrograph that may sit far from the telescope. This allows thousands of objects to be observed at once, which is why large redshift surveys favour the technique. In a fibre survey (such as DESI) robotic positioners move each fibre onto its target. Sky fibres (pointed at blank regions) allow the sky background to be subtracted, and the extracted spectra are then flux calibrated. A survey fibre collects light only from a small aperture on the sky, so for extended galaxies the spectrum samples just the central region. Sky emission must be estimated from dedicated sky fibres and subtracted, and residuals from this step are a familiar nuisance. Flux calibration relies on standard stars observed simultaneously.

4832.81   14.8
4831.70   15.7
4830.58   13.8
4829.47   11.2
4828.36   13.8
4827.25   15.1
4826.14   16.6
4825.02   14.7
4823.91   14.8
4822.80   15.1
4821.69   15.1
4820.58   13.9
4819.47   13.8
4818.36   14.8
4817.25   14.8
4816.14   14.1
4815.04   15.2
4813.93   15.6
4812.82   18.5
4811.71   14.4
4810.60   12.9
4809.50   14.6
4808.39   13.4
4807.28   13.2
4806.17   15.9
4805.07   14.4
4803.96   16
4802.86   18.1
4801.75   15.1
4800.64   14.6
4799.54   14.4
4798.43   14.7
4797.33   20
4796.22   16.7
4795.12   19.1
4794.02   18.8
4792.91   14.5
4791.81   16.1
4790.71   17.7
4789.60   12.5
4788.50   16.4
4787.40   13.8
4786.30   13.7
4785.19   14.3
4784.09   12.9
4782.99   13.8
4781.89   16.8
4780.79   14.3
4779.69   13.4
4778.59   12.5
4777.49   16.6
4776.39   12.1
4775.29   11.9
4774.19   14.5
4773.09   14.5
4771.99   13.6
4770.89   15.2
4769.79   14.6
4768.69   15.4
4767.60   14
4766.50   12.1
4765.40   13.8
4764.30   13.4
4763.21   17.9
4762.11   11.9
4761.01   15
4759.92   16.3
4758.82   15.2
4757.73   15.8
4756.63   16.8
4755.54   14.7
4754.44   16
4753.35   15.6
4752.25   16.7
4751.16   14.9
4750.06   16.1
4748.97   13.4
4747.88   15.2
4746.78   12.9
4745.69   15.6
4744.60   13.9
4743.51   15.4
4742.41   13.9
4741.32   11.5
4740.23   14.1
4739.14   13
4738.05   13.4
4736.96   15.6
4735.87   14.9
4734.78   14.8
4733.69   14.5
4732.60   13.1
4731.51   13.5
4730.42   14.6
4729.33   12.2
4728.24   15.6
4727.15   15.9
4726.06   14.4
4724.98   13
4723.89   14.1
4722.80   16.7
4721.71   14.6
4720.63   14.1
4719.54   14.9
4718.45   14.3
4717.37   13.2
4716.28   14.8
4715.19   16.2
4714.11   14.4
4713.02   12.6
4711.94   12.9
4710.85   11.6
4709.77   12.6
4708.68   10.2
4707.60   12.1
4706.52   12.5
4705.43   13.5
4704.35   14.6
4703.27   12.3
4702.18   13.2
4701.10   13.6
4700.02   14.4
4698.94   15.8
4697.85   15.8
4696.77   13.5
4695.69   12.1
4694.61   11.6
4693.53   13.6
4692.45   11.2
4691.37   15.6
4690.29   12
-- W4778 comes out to 1.1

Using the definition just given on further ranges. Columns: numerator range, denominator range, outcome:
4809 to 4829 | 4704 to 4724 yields 1.09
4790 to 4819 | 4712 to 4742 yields 1.10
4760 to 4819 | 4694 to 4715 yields 1.13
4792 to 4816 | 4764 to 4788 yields 1.12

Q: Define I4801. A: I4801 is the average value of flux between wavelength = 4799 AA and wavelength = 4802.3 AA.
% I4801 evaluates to 14.7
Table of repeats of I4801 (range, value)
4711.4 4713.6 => 12.8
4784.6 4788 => 14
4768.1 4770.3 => 15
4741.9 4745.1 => 14.4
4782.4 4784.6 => 13.4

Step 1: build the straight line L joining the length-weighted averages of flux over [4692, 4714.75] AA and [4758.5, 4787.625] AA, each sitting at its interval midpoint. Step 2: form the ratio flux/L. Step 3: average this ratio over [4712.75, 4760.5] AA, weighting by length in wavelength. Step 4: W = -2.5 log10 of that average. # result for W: -0.08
